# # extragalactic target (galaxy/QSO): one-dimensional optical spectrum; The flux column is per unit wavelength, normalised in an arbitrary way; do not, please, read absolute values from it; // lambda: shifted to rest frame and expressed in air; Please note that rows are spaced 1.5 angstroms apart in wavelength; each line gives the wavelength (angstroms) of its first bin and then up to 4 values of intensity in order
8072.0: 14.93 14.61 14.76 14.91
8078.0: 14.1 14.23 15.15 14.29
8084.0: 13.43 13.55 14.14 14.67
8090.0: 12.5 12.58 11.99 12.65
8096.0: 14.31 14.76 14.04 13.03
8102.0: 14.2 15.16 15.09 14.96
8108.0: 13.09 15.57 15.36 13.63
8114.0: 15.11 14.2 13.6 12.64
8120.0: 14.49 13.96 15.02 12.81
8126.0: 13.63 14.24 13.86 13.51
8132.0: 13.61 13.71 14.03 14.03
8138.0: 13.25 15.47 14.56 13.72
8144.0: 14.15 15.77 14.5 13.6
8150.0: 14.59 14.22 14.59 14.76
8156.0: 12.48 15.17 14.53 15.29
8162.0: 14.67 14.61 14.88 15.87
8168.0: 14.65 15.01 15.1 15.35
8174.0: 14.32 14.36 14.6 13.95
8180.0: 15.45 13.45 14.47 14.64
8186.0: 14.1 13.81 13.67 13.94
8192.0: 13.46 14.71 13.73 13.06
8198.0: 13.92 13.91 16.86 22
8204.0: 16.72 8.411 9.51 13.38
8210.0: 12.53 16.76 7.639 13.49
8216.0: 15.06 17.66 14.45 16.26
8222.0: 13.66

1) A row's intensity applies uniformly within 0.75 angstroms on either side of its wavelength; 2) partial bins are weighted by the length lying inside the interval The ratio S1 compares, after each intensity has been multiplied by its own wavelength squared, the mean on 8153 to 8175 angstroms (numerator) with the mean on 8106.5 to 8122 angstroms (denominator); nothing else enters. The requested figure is 1.05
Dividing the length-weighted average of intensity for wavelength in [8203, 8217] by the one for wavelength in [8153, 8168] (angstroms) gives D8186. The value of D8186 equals 0.88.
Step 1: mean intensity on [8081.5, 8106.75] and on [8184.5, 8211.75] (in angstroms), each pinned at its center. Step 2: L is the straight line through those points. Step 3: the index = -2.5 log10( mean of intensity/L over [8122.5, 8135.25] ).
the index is 0.01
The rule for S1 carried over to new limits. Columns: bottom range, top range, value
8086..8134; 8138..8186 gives 1.06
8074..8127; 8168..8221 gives 1.04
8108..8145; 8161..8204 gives 1.06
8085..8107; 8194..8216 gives 1.02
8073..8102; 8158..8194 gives 1.07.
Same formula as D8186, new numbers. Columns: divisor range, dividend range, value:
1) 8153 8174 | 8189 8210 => 0.95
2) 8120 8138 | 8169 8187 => 1.05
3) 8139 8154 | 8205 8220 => 0.90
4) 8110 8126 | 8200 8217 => 0.99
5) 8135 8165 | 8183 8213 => 0.97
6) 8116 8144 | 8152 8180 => 1.06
